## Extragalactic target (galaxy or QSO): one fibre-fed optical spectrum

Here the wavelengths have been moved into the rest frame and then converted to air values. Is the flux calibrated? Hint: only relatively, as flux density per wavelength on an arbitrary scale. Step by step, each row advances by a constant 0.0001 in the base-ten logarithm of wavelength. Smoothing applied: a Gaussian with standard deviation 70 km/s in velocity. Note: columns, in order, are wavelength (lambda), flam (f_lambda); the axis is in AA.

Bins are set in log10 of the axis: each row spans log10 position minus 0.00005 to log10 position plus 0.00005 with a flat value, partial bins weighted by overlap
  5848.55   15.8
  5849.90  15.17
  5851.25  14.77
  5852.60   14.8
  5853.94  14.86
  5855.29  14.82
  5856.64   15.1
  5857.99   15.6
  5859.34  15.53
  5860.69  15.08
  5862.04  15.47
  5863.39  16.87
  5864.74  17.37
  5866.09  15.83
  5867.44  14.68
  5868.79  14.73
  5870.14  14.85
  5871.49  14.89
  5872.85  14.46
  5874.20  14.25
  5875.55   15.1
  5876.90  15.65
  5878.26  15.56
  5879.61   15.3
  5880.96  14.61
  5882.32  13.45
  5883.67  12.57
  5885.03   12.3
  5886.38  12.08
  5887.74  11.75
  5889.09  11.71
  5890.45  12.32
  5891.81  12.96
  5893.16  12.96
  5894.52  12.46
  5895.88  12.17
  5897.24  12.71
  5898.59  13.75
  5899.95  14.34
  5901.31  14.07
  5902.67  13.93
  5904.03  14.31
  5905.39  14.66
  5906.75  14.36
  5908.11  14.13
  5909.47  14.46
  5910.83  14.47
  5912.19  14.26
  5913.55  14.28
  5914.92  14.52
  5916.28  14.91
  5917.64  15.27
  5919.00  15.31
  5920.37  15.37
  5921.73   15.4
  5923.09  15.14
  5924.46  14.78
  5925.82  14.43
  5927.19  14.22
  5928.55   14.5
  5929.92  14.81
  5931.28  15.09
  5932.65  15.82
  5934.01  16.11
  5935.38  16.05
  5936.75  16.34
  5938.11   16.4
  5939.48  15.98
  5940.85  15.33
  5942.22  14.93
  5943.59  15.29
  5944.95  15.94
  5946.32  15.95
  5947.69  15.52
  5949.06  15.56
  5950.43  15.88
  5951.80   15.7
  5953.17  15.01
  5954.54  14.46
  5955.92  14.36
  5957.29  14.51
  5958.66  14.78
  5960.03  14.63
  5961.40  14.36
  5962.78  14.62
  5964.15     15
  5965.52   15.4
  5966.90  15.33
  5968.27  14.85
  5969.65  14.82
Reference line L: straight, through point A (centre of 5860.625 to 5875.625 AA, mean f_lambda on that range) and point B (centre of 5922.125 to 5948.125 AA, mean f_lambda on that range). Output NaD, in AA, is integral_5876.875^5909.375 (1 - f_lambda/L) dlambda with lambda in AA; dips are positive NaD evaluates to 4.0 AA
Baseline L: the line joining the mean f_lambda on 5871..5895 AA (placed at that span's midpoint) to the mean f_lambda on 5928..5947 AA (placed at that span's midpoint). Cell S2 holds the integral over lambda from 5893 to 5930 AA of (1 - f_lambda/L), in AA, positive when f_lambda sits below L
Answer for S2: 0.9 AA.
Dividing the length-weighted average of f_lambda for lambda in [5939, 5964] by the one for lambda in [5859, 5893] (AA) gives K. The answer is 1.1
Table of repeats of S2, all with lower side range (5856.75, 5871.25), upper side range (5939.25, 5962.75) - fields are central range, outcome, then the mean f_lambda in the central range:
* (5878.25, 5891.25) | 2.0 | 13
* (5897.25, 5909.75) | 1.0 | 14.1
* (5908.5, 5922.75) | 0.5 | 14.8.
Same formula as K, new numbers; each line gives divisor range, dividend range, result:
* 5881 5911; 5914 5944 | 1.15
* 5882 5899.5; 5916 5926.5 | 1.20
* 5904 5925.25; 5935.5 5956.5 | 1.05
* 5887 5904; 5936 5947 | 1.22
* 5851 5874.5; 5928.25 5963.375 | 1.00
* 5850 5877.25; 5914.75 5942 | 1.00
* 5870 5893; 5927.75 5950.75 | 1.14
